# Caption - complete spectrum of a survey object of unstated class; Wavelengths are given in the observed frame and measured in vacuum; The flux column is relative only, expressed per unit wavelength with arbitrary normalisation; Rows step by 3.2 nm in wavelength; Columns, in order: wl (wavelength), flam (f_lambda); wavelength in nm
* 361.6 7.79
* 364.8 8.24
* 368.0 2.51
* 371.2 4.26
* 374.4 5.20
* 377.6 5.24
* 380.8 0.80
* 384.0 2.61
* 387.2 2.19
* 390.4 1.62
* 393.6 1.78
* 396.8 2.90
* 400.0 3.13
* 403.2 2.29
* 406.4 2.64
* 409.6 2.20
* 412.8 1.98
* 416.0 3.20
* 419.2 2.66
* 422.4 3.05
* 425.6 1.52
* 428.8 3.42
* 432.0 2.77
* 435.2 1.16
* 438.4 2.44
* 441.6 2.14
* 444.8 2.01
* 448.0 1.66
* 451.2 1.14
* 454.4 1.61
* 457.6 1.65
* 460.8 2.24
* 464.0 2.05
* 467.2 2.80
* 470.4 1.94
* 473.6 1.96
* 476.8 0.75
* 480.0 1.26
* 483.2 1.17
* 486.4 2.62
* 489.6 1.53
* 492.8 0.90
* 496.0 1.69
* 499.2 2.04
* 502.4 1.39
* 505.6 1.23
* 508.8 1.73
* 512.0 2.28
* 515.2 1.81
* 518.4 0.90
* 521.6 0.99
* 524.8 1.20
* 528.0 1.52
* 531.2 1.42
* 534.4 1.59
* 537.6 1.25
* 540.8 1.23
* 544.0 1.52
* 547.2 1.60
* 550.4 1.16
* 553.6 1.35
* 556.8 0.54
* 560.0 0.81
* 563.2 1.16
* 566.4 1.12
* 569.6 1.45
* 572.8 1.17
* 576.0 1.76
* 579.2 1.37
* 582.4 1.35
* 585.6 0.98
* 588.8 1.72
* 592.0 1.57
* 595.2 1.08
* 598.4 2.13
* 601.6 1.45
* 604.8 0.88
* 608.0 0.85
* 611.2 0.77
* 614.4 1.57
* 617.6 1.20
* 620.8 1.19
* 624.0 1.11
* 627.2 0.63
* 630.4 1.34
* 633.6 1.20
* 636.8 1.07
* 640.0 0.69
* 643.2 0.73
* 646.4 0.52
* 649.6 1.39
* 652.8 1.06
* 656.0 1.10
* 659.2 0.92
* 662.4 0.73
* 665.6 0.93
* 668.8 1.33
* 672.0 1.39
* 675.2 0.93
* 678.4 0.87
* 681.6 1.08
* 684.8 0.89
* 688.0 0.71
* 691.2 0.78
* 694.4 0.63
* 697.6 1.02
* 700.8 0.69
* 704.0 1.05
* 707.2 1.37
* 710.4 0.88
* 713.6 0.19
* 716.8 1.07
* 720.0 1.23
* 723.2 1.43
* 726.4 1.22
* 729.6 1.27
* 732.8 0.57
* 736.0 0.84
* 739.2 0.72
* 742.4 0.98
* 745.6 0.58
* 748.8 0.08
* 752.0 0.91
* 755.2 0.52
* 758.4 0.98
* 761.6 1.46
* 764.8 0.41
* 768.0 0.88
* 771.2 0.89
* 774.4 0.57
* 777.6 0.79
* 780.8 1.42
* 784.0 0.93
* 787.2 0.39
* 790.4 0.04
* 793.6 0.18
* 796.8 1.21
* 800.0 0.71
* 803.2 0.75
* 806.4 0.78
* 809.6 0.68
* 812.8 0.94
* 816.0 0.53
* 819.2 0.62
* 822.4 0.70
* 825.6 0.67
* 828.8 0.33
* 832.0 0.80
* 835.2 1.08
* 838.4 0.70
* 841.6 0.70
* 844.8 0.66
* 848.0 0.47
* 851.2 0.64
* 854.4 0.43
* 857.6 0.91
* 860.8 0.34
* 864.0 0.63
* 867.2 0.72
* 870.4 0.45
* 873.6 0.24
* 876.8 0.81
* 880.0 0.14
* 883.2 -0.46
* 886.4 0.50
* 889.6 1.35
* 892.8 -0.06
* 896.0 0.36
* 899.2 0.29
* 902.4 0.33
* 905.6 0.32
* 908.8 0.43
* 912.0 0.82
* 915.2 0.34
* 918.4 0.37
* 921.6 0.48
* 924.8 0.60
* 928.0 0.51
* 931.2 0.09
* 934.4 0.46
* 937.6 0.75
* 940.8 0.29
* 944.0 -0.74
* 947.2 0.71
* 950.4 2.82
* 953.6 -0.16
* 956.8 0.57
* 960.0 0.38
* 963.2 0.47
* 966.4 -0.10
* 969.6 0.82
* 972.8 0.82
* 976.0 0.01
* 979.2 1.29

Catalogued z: 1.545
